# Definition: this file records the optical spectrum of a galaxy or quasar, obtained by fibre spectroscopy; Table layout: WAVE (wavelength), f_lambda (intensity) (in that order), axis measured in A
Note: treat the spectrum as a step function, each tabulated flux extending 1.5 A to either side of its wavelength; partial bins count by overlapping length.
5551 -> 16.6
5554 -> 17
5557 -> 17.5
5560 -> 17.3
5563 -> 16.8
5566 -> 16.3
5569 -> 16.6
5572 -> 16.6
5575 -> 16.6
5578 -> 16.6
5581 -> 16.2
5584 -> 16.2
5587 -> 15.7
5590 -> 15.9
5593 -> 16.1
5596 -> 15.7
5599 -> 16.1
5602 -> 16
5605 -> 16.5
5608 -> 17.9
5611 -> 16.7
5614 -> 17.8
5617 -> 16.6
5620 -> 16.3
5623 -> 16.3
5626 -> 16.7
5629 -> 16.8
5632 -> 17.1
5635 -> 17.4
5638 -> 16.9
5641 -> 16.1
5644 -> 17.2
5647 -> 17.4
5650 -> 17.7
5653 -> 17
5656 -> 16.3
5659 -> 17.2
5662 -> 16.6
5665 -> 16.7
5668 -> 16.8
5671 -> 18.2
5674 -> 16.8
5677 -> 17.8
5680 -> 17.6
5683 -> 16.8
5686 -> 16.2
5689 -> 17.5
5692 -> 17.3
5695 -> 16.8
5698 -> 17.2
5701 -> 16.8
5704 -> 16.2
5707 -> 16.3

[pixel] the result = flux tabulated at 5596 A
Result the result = 15.7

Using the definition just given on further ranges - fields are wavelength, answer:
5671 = 18.2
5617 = 16.6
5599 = 16.1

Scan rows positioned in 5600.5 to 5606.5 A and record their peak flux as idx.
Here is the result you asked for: 16.5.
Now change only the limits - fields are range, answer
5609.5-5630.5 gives 17.8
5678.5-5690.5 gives 17.6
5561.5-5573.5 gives 16.8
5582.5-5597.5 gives 16.2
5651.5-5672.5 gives 18.2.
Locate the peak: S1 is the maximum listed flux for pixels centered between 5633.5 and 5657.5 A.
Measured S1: 17.7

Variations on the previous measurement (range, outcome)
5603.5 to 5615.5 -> 17.9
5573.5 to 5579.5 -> 16.6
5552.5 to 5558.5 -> 17.5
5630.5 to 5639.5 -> 17.4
